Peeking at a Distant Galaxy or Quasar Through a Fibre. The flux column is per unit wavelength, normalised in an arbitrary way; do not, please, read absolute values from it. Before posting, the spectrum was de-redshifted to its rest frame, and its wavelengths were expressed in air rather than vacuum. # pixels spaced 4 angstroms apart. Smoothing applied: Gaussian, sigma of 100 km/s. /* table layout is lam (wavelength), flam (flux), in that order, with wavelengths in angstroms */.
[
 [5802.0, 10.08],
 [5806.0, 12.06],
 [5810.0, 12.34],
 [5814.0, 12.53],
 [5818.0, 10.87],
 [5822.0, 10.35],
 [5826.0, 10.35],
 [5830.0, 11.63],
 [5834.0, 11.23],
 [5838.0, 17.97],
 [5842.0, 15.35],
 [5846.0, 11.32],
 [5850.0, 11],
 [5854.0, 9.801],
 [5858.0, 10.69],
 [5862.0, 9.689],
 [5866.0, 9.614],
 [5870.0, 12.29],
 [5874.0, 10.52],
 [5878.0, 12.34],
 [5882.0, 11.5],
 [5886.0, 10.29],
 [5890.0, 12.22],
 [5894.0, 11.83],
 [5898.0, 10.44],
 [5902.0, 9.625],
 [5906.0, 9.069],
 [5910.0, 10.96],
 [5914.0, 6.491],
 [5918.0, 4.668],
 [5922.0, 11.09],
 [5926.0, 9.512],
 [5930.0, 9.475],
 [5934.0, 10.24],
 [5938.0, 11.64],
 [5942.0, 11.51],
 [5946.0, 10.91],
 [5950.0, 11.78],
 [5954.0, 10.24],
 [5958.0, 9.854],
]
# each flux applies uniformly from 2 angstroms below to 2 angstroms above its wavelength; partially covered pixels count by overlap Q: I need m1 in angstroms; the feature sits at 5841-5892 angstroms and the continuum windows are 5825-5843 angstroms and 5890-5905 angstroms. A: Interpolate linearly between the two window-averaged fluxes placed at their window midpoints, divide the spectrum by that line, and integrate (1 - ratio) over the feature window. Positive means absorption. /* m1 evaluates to 3.4 angstroms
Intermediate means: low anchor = 13.4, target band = 11.2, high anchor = 10.7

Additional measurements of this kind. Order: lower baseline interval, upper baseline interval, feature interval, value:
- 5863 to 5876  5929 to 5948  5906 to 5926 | 4.2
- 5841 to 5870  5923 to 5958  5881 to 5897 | -0.8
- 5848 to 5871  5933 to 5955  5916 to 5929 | 2.9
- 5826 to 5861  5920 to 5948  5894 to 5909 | 1.5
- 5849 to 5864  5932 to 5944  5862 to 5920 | 2.6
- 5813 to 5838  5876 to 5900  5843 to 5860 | 0.9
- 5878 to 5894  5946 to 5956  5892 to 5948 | 7.1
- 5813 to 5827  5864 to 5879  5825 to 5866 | -2.9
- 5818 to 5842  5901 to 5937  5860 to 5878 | 0.3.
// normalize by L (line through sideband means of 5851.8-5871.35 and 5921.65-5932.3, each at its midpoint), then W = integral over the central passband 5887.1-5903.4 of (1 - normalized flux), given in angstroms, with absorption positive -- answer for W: -1.5 angstroms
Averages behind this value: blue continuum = 10.4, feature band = 11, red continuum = 9.87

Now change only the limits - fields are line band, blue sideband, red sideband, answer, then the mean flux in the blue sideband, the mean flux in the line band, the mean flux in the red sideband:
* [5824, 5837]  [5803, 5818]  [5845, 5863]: -0.4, 12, 11.6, 10.5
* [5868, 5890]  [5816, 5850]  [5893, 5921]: -2.6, 12.3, 11.5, 8.99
